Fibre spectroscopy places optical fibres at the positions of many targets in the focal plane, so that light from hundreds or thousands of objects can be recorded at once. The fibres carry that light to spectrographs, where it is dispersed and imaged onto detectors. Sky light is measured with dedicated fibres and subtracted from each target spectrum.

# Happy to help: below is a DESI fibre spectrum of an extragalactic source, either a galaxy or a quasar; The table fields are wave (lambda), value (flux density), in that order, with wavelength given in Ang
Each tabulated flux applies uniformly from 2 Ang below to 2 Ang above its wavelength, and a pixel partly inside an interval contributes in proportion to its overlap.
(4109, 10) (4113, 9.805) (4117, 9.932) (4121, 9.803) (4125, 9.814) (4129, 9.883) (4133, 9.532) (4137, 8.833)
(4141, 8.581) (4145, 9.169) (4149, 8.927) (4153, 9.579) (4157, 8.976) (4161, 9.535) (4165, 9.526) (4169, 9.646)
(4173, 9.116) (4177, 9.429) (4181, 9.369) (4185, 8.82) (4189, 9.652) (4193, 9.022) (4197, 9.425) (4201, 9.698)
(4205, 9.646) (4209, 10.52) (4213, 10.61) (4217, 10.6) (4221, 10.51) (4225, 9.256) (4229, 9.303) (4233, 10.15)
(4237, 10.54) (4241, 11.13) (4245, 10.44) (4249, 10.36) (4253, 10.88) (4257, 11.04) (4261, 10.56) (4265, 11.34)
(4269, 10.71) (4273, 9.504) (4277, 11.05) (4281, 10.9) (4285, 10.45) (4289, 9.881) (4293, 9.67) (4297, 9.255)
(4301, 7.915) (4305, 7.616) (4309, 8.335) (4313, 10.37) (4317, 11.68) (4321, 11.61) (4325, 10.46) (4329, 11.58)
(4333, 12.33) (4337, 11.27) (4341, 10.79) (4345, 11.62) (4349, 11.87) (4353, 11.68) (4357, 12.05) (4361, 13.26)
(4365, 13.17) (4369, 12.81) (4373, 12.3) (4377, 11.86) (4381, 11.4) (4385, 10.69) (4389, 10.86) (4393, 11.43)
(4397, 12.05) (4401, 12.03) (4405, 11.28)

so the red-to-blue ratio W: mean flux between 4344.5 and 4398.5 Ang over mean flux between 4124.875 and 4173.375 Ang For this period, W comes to 1.28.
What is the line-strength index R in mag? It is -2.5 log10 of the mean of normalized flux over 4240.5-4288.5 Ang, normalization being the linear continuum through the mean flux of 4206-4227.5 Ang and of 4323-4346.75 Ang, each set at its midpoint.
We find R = 0.00 mag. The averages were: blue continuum 10.2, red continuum 11.3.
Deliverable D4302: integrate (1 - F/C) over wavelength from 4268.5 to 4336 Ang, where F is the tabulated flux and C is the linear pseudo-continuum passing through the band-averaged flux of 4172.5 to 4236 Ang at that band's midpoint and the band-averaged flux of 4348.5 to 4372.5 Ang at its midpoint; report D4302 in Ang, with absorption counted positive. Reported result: 7.5 Ang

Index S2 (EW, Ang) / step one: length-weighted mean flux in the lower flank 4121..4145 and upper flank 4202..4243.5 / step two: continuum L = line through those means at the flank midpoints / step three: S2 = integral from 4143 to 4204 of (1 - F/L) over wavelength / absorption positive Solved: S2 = 2.6 Ang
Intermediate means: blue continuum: 9.35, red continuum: 10.2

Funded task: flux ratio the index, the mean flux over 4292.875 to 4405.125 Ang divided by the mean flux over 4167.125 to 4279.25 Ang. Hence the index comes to 1.11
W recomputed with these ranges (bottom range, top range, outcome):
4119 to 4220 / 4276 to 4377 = 1.15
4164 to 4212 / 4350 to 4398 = 1.26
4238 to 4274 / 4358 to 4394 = 1.12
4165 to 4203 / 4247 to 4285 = 1.14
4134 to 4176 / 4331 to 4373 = 1.31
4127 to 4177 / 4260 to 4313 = 1.05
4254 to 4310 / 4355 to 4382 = 1.25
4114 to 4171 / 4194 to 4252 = 1.08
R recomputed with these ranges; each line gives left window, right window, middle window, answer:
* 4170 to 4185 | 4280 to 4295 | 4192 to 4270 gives -0.06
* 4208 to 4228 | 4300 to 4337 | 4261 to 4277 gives -0.03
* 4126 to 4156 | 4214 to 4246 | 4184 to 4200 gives 0.06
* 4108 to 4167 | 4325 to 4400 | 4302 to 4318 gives 0.21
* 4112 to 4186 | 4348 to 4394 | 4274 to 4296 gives 0.07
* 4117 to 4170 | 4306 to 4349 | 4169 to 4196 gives 0.05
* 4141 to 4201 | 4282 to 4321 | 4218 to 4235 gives -0.05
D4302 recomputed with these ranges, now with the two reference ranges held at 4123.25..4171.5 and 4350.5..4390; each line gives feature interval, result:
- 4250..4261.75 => -0.19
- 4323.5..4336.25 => 0.08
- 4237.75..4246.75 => -0.24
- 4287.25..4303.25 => 2.84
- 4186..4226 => 0.64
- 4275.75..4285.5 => 0.10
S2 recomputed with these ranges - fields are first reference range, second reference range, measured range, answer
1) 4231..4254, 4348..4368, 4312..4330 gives 1.05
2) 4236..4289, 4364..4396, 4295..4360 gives 3.47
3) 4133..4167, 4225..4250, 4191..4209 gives 0.39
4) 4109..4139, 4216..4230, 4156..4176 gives 0.81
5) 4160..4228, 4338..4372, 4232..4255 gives -0.39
